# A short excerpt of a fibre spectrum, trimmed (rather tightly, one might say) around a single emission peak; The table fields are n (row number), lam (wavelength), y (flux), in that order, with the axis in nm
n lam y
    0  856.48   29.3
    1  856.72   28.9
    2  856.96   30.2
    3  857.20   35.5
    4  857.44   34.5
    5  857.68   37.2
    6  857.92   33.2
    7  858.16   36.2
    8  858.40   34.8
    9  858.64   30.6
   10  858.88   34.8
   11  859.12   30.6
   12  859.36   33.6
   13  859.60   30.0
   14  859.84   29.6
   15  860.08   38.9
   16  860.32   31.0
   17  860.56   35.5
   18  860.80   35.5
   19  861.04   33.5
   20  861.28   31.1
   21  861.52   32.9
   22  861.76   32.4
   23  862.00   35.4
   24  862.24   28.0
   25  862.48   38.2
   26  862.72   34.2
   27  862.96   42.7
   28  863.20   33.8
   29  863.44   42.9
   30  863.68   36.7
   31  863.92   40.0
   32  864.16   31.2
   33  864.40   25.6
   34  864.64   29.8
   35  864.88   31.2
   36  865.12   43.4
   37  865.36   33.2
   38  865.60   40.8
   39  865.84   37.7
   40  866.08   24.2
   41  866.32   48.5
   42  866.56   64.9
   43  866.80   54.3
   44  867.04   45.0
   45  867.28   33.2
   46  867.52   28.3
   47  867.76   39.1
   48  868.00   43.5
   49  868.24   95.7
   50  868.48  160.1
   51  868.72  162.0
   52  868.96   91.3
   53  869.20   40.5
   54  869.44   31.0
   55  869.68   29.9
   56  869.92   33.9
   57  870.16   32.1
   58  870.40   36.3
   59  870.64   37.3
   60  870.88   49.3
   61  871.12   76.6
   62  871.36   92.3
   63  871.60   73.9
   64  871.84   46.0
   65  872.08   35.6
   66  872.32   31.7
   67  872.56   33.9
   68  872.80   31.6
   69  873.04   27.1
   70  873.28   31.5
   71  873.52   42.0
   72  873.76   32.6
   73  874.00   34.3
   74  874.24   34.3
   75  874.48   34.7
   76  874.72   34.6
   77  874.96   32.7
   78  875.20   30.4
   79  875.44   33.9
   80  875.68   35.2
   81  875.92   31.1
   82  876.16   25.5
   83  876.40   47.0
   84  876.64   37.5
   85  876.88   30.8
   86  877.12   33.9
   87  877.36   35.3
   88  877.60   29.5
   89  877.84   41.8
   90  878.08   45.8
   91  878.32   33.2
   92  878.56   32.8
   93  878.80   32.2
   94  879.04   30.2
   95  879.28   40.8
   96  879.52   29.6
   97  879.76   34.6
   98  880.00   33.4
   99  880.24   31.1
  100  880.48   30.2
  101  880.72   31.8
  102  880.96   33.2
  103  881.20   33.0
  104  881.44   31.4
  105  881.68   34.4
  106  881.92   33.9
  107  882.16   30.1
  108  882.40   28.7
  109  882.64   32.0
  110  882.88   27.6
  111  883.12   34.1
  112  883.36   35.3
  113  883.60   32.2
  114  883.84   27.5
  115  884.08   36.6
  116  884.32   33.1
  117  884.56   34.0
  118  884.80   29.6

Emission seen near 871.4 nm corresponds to [N II] 6583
